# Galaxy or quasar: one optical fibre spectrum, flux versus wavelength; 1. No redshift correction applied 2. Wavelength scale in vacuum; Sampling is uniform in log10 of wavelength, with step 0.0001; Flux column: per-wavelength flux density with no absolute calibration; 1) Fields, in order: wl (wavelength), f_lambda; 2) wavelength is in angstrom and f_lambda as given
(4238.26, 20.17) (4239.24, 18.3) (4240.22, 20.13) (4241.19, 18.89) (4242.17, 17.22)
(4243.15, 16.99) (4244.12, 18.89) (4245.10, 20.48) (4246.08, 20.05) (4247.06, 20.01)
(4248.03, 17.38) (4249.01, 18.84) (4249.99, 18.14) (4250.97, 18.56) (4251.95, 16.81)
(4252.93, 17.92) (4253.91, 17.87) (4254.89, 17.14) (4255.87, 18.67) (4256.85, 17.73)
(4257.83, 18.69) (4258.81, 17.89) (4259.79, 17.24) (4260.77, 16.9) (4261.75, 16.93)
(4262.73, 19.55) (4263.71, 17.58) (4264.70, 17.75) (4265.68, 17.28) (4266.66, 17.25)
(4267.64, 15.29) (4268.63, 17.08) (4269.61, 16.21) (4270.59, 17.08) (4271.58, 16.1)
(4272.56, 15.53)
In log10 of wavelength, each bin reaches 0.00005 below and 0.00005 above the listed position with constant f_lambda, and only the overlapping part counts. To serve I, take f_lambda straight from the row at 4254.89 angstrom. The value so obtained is 17.14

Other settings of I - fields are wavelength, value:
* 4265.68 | 17.28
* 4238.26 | 20.17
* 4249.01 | 18.84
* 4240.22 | 20.13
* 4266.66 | 17.25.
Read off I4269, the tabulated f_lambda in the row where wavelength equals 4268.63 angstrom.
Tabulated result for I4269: 17.08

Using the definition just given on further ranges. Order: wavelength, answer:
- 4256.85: 17.73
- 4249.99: 18.14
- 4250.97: 18.56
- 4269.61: 16.21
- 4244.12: 18.89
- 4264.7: 17.75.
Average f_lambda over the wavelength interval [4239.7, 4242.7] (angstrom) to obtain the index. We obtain 18.7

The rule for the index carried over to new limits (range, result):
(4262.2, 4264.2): 18.6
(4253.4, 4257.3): 17.8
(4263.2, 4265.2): 17.6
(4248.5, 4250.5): 18.4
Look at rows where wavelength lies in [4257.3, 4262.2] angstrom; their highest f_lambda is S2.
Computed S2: 18.69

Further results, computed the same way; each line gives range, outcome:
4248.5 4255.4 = 18.84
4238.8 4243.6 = 20.13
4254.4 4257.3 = 18.67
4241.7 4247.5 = 20.48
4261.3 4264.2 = 19.55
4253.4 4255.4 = 17.87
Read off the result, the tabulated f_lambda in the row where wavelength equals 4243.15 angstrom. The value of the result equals 16.99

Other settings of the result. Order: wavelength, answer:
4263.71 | 17.58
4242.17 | 17.22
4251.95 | 16.81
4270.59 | 17.08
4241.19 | 18.89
